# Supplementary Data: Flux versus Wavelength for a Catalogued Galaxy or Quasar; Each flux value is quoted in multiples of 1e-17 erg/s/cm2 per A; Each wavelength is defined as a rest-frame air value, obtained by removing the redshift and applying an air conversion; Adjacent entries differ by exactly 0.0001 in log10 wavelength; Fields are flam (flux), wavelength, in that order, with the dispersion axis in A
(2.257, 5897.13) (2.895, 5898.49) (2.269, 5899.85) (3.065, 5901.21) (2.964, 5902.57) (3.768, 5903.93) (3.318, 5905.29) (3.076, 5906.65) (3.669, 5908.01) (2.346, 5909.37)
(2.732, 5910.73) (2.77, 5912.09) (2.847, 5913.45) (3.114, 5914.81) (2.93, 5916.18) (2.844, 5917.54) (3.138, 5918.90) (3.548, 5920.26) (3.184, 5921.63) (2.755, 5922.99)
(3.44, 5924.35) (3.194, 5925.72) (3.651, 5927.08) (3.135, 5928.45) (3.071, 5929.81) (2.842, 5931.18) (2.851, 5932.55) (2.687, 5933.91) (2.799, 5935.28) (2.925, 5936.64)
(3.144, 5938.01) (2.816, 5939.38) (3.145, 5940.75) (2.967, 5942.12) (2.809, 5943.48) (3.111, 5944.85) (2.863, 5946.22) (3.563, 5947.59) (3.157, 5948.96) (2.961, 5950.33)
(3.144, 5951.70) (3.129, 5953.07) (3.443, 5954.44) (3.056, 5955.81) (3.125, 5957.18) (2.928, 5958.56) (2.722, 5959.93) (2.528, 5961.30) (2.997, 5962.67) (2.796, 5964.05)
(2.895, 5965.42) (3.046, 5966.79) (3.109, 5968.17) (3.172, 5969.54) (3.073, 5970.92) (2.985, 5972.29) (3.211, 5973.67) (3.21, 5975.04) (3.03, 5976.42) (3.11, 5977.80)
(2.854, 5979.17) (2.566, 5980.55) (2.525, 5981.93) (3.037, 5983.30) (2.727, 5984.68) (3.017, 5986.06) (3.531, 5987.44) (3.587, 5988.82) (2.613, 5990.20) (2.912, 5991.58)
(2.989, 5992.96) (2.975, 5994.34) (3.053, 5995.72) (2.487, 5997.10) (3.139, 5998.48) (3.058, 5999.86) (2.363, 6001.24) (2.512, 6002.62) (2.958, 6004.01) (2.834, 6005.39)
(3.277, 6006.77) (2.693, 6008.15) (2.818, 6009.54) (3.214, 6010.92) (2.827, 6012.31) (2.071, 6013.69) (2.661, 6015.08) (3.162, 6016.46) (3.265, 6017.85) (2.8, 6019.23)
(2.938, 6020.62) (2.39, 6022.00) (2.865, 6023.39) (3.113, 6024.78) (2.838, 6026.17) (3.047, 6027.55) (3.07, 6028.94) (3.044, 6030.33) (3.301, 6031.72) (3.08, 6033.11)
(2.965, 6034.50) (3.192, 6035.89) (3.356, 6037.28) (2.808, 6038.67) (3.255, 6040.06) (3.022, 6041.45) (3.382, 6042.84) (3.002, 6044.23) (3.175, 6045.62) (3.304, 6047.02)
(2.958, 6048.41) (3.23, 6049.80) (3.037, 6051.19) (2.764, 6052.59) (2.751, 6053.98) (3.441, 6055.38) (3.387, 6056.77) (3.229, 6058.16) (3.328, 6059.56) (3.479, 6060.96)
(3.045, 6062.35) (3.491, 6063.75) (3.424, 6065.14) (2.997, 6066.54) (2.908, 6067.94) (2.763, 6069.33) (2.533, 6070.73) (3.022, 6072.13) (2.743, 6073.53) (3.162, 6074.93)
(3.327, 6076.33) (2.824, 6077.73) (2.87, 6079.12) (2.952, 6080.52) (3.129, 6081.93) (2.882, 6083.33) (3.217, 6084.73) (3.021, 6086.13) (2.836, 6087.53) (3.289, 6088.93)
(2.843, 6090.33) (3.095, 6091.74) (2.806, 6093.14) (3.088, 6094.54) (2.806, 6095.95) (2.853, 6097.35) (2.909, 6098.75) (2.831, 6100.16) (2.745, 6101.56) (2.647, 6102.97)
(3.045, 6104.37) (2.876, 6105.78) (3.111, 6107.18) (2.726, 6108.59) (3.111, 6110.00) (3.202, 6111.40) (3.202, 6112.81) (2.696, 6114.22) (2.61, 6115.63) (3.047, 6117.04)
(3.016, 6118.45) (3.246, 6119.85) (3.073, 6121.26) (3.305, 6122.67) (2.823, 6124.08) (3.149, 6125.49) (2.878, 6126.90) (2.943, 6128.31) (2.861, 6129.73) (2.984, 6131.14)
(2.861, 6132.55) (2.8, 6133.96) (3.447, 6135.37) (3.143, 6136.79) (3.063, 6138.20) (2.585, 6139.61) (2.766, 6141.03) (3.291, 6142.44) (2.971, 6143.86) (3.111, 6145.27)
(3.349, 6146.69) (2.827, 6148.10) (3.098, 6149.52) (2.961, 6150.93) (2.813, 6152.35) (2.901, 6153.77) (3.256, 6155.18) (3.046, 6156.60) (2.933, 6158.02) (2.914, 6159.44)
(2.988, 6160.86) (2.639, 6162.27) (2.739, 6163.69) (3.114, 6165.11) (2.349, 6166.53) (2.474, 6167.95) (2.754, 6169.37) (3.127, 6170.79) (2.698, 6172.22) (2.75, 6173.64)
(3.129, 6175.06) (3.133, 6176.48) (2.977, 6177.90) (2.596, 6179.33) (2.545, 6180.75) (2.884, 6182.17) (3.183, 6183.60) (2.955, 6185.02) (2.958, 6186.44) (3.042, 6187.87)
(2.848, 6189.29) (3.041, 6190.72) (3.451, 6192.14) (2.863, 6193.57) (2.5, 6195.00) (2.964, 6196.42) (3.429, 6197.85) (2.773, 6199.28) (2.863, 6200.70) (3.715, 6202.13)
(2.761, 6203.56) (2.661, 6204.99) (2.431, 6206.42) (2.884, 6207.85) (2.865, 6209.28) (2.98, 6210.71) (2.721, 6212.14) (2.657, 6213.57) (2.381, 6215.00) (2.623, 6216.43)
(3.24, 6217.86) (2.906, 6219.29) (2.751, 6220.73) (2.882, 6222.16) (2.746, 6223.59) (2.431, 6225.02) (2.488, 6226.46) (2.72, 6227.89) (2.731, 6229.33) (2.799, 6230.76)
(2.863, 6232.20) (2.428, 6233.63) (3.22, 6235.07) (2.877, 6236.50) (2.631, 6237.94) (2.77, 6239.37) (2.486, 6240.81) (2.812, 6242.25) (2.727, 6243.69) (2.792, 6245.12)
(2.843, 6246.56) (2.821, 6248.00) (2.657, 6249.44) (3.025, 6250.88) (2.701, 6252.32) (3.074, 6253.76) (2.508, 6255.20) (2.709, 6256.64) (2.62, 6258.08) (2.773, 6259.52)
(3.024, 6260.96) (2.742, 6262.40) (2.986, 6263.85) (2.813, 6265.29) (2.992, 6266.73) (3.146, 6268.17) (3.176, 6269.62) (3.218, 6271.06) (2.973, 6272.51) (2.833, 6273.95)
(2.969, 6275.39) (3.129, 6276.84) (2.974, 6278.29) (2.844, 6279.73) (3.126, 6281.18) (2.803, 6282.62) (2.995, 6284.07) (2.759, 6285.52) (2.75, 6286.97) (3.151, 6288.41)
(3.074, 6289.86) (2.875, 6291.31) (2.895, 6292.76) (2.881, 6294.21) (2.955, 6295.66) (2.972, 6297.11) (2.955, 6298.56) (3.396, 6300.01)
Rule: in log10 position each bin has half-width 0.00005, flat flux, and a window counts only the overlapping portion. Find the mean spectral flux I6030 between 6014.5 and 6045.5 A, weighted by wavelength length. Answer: 3.03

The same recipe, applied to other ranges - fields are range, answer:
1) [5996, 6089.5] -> 3.01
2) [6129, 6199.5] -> 2.94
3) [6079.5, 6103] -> 2.94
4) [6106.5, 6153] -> 3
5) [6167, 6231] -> 2.85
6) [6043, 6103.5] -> 3.03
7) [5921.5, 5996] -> 3.02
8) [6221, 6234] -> 2.69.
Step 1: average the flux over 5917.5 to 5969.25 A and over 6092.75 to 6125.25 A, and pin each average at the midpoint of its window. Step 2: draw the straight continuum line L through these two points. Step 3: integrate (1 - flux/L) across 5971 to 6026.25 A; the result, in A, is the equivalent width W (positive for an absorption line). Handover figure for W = 1.9 A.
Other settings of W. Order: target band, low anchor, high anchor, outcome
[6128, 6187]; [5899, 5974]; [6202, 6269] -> -1.5 A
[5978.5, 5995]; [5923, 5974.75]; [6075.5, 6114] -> 0.4 A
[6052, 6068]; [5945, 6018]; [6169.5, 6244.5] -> -1.5 A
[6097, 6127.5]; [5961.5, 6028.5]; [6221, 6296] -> -0.8 A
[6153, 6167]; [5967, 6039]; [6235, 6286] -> 0.0 A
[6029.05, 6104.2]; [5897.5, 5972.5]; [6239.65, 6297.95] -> -1.9 A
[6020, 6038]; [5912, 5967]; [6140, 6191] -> -0.2 A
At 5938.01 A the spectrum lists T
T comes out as 3.144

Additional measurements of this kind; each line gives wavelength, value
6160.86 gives 2.988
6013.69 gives 2.071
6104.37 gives 3.045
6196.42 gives 2.964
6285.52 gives 2.759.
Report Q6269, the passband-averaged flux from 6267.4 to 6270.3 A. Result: 3.15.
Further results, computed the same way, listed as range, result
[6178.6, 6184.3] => 2.8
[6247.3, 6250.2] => 2.74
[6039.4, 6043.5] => 3.22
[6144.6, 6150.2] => 3.09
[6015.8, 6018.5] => 3.21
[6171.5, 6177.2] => 2.93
